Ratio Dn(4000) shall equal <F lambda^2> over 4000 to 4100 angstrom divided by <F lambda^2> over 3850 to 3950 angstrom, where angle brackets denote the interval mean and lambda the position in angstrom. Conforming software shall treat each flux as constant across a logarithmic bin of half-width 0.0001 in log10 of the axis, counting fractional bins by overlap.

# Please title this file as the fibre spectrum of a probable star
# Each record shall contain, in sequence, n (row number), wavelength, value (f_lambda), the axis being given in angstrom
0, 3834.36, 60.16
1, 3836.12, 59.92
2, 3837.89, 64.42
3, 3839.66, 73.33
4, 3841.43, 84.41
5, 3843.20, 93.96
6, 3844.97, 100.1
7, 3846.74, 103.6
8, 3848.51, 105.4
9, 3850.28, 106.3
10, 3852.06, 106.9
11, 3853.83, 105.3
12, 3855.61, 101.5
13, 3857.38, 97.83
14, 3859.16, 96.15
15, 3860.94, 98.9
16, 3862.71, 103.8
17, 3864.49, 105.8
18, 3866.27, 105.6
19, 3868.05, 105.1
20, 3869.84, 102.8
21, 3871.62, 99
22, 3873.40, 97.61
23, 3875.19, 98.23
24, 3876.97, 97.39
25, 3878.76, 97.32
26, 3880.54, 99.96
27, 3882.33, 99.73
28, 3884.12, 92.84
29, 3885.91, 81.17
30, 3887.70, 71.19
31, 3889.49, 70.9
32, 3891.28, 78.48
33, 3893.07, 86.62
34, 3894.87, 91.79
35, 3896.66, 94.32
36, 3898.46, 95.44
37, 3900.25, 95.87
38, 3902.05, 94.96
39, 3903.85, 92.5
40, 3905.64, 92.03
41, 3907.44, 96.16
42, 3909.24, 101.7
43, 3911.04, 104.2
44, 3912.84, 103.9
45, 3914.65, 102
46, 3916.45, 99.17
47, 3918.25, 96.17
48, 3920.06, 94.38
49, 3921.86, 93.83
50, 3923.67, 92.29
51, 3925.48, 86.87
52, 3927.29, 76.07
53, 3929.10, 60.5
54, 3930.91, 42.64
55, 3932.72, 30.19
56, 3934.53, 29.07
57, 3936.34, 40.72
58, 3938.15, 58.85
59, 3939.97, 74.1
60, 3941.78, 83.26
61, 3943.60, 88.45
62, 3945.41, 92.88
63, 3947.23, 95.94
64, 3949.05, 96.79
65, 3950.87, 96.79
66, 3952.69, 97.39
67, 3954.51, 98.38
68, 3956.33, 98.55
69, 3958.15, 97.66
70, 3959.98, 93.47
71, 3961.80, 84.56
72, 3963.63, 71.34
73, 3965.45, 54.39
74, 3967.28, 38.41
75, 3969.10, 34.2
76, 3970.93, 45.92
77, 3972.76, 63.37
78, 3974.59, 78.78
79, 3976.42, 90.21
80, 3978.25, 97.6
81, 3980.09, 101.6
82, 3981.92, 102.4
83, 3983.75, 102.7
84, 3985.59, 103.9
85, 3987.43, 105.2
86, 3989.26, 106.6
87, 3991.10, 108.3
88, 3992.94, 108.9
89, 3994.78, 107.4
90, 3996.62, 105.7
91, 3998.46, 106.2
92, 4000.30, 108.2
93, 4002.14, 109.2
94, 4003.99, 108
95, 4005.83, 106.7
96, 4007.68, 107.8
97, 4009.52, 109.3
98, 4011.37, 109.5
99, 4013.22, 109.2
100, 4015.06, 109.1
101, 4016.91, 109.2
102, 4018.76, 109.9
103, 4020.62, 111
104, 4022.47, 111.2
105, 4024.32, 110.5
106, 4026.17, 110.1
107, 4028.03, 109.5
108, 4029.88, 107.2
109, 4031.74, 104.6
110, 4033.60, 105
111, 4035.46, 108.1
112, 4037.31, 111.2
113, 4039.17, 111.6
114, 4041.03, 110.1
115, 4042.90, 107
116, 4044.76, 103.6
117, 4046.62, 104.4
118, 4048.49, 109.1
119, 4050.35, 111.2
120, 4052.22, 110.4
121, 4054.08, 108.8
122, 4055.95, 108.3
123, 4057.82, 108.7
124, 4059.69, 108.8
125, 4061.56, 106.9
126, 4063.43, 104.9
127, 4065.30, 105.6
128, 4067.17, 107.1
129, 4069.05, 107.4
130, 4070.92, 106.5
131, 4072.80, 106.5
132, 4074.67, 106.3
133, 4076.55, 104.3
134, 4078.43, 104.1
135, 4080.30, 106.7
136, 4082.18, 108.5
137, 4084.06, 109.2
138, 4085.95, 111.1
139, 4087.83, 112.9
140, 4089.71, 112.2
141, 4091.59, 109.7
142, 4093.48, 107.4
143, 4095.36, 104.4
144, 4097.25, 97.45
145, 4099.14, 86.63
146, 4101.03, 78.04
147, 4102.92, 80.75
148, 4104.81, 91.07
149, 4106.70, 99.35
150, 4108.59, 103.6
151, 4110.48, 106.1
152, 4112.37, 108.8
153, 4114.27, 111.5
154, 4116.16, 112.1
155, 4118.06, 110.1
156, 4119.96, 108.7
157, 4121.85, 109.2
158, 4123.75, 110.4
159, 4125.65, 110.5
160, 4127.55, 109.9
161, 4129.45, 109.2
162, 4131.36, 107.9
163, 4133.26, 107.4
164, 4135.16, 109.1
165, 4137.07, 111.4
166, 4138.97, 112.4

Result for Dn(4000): 1.30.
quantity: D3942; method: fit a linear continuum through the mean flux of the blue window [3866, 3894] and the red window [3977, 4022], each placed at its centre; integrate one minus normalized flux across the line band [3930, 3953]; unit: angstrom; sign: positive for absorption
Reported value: 6.75 angstrom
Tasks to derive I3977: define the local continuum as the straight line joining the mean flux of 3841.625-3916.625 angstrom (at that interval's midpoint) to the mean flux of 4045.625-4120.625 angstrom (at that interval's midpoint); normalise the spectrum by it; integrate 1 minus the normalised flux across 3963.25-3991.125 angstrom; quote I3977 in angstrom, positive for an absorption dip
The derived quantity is 5.5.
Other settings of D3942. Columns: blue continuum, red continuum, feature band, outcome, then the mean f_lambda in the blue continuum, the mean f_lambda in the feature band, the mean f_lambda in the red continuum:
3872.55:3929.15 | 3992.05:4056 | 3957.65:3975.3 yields 6.2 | 92.2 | 65.3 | 108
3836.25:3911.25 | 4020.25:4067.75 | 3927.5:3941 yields 6.7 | 94.6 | 49.8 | 108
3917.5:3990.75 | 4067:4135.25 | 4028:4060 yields -4.3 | 80.1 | 108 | 105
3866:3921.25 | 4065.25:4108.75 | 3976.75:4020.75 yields -3.3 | 94.7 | 107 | 103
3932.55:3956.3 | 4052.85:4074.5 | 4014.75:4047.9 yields -3.1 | 77.9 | 108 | 107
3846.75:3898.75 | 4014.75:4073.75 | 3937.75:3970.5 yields 6.8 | 96.4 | 80.7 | 108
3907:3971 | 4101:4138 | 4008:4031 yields -4.7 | 79.5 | 110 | 105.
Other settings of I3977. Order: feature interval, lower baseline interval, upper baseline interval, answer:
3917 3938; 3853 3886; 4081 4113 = 6.8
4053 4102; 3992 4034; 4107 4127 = 1.5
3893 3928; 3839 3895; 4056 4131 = 1.0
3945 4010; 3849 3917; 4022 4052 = 7.1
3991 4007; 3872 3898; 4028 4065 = -0.8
